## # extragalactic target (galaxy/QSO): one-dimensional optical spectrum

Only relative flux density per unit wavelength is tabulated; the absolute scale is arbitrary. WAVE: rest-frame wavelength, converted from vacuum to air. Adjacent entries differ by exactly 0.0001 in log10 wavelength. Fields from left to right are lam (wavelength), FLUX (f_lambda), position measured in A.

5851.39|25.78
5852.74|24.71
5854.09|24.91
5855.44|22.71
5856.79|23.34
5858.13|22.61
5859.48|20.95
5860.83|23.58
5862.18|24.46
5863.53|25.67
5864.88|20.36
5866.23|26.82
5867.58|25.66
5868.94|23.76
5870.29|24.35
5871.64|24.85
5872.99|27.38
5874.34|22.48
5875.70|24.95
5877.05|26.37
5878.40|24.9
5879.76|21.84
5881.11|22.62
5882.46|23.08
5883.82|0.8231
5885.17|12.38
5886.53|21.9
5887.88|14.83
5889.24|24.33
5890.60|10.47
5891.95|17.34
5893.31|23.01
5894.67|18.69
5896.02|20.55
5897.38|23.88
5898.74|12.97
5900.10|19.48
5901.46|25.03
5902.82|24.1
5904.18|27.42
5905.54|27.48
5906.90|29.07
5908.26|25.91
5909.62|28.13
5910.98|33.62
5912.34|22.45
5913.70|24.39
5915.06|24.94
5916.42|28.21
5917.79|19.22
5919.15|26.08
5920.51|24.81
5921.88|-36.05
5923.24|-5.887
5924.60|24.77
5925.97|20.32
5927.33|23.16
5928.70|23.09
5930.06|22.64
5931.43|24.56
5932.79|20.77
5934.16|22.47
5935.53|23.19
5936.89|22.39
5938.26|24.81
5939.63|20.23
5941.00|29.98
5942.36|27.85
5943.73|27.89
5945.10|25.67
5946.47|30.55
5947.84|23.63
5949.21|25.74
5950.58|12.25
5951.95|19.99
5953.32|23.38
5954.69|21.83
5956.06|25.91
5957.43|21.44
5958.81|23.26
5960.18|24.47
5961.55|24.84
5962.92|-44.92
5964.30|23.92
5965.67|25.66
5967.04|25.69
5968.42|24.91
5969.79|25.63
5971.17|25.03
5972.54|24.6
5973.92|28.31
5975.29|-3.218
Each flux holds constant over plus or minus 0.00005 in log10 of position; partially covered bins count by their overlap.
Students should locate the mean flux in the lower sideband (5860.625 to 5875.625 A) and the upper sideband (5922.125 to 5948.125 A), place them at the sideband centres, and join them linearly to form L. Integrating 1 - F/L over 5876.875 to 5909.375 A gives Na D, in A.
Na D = 3.7 A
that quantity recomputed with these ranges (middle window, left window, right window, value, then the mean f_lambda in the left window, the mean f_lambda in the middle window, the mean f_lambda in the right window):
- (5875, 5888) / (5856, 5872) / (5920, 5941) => 1.6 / 23.8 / 19.6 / 17.4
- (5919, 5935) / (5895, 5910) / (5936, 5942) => 5.7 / 23.8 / 15.6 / 24.5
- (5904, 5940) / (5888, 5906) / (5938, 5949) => 3.8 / 20.9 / 21.1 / 26.4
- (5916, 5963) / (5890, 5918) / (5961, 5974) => 0.3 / 23.3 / 20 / 17.8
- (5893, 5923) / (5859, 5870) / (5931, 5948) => 4.2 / 24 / 21.1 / 25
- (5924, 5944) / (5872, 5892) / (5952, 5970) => -4.8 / 19.9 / 23.8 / 18.8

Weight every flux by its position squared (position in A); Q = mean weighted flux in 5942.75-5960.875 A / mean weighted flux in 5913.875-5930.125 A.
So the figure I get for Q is 1.46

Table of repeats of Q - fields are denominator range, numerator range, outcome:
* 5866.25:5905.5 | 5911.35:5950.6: 1.01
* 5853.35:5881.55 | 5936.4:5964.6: 0.88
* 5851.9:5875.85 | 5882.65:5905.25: 0.79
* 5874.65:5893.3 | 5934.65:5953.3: 1.29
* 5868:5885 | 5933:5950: 1.17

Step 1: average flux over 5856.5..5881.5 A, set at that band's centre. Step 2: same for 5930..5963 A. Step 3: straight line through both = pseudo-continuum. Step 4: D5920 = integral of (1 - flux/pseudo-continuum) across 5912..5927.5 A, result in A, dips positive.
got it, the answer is 4.65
